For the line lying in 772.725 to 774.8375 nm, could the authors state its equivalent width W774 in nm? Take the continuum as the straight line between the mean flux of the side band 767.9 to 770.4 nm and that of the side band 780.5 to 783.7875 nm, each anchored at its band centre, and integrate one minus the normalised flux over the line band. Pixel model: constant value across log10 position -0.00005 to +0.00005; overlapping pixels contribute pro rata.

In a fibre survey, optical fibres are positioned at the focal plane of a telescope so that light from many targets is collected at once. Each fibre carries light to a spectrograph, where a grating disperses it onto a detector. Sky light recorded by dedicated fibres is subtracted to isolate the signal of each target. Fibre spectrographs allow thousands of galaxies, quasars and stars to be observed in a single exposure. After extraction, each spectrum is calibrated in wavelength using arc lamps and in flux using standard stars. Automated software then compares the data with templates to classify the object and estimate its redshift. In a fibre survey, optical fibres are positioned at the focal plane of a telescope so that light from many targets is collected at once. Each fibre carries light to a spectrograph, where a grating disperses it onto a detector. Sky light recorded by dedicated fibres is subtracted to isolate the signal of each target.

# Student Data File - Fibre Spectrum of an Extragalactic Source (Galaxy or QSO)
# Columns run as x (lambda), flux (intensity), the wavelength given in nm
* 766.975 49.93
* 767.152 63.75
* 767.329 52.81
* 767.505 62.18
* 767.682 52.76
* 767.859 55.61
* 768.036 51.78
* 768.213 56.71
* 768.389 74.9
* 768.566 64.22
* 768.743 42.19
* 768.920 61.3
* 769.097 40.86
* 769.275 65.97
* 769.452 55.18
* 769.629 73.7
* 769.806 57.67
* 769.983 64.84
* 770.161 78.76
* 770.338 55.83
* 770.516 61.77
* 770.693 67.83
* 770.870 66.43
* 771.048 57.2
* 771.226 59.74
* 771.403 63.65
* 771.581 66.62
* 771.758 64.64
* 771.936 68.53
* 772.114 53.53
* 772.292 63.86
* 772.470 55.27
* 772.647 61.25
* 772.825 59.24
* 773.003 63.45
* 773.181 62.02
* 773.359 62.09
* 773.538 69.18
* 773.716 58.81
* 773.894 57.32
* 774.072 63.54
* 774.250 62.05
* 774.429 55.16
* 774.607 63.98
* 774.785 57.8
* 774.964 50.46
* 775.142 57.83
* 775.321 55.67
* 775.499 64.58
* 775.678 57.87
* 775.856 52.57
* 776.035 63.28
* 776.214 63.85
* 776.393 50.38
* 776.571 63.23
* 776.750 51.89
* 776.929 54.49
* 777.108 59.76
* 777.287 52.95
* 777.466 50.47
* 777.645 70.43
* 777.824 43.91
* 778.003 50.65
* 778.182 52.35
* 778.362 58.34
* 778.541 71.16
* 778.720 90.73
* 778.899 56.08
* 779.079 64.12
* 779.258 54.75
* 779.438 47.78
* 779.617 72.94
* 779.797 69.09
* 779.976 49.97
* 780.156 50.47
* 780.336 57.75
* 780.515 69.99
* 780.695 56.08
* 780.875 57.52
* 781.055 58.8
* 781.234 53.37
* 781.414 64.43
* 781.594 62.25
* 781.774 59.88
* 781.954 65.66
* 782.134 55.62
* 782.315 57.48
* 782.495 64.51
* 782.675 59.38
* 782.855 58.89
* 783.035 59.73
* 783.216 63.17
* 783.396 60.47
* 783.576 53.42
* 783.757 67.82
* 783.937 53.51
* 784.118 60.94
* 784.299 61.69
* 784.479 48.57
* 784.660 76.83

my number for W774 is -0.04 nm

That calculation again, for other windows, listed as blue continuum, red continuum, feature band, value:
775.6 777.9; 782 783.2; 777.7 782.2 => -0.119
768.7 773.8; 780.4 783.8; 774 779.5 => 0.222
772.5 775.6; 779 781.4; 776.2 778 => 0.120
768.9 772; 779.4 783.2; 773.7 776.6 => 0.136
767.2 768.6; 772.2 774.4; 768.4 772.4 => -0.120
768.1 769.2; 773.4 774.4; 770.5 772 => -0.124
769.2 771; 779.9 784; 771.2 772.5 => 0.029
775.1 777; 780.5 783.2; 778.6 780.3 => -0.078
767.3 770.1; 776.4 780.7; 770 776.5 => -0.247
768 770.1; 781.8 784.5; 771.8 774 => -0.063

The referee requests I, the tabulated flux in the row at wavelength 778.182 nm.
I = 52.35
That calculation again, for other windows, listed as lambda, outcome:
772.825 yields 59.24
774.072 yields 63.54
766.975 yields 49.93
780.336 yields 57.75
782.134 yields 55.62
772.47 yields 55.27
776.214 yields 63.85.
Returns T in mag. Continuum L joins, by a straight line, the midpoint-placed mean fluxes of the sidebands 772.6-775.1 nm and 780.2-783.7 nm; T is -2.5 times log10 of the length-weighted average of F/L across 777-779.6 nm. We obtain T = 0.017 mag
